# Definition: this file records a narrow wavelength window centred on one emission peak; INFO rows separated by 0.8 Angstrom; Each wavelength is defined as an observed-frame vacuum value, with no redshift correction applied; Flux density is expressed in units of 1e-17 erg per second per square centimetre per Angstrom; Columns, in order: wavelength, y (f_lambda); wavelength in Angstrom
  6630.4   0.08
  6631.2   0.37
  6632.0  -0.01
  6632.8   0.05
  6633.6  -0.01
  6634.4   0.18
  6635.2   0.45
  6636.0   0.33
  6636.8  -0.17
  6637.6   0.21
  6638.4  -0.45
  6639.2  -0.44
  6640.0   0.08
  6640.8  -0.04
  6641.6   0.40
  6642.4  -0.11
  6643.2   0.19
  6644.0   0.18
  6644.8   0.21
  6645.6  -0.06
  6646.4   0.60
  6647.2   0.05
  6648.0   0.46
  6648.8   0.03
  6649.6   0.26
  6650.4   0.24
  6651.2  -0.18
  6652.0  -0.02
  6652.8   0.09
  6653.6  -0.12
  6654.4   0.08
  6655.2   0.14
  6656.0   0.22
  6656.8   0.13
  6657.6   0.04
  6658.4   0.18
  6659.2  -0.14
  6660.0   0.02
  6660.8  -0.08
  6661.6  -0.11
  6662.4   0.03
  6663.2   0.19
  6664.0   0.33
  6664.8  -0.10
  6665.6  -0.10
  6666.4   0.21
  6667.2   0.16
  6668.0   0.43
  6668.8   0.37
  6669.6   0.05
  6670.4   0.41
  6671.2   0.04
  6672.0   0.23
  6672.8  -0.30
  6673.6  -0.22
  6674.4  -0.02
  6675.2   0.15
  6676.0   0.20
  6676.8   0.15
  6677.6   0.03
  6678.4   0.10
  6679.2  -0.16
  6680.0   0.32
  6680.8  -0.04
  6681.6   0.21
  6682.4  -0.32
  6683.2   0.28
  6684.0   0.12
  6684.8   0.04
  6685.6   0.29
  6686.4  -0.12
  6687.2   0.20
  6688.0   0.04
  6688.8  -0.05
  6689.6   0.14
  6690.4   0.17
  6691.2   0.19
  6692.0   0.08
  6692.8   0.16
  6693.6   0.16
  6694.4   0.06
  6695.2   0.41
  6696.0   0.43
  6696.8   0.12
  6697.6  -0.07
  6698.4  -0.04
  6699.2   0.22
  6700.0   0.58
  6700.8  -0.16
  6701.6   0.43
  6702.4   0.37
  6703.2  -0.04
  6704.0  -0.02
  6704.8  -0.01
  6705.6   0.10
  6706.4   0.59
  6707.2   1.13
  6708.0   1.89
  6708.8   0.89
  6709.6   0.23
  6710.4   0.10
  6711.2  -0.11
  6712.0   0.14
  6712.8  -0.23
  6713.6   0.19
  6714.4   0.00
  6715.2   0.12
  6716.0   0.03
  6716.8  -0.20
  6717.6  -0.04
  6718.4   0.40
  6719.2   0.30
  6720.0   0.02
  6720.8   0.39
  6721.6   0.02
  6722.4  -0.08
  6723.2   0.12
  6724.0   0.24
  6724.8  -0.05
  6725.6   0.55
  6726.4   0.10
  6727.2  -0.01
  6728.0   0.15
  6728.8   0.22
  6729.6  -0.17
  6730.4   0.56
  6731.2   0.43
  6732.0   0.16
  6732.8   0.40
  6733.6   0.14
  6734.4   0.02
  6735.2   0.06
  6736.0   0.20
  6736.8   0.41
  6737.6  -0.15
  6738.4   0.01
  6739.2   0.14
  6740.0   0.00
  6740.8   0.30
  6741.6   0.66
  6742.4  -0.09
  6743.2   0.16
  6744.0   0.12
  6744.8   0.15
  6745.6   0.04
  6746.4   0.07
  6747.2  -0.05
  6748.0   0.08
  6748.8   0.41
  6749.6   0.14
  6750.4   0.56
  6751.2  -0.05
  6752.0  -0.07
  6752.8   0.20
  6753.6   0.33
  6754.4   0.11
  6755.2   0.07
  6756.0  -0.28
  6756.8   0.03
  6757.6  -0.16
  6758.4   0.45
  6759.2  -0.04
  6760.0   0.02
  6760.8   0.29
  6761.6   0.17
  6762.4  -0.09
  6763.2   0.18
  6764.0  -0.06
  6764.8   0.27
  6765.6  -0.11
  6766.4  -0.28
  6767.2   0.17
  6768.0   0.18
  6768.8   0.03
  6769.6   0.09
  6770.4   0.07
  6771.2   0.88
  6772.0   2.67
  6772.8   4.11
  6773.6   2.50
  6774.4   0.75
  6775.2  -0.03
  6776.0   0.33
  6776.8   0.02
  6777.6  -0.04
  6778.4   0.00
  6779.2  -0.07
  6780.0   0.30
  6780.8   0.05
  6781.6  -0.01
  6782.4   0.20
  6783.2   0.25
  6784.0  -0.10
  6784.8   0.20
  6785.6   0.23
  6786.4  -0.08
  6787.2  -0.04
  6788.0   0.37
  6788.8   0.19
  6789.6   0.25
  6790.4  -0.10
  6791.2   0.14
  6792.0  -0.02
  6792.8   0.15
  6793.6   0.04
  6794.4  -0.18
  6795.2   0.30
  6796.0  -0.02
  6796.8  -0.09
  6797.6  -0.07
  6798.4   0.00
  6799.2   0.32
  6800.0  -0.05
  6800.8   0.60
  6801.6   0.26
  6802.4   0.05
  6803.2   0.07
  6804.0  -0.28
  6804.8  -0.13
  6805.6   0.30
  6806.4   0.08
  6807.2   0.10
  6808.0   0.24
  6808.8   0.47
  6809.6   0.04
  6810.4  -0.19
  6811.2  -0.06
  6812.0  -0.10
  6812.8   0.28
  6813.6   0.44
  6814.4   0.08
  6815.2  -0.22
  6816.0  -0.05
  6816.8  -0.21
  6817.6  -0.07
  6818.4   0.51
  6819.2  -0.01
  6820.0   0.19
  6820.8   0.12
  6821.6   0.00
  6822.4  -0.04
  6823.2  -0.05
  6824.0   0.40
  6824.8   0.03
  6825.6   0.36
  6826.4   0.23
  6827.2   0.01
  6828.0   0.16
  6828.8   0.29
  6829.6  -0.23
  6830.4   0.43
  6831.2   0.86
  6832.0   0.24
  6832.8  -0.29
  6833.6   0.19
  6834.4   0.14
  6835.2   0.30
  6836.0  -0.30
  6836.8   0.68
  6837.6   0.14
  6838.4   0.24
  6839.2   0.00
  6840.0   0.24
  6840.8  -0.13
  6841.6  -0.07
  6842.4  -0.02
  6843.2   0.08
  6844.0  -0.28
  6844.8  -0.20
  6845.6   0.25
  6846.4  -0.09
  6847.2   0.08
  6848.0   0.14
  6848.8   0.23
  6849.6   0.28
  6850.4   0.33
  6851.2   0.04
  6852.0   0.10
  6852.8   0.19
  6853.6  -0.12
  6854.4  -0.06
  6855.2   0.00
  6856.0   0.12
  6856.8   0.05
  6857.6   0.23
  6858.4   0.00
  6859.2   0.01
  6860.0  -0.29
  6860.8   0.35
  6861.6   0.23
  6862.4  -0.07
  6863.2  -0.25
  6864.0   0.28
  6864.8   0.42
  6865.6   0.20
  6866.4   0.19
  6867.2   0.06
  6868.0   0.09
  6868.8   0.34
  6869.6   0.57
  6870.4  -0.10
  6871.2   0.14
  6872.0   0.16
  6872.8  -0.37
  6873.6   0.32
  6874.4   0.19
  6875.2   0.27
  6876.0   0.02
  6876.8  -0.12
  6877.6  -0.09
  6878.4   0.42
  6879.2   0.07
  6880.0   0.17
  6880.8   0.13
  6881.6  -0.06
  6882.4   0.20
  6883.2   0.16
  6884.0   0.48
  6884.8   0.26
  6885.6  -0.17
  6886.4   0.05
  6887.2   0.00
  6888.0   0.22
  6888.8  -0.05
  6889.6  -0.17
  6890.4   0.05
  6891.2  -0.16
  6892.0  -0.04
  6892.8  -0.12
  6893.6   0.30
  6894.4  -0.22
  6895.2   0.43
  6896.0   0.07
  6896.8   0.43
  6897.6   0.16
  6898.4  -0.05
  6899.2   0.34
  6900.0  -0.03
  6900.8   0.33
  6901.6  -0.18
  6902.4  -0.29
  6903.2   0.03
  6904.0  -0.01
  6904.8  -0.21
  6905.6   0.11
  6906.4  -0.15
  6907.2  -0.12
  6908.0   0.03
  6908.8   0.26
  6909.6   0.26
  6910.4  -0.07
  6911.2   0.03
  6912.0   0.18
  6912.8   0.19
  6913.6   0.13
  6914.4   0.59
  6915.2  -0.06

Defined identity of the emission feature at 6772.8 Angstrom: [O III]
